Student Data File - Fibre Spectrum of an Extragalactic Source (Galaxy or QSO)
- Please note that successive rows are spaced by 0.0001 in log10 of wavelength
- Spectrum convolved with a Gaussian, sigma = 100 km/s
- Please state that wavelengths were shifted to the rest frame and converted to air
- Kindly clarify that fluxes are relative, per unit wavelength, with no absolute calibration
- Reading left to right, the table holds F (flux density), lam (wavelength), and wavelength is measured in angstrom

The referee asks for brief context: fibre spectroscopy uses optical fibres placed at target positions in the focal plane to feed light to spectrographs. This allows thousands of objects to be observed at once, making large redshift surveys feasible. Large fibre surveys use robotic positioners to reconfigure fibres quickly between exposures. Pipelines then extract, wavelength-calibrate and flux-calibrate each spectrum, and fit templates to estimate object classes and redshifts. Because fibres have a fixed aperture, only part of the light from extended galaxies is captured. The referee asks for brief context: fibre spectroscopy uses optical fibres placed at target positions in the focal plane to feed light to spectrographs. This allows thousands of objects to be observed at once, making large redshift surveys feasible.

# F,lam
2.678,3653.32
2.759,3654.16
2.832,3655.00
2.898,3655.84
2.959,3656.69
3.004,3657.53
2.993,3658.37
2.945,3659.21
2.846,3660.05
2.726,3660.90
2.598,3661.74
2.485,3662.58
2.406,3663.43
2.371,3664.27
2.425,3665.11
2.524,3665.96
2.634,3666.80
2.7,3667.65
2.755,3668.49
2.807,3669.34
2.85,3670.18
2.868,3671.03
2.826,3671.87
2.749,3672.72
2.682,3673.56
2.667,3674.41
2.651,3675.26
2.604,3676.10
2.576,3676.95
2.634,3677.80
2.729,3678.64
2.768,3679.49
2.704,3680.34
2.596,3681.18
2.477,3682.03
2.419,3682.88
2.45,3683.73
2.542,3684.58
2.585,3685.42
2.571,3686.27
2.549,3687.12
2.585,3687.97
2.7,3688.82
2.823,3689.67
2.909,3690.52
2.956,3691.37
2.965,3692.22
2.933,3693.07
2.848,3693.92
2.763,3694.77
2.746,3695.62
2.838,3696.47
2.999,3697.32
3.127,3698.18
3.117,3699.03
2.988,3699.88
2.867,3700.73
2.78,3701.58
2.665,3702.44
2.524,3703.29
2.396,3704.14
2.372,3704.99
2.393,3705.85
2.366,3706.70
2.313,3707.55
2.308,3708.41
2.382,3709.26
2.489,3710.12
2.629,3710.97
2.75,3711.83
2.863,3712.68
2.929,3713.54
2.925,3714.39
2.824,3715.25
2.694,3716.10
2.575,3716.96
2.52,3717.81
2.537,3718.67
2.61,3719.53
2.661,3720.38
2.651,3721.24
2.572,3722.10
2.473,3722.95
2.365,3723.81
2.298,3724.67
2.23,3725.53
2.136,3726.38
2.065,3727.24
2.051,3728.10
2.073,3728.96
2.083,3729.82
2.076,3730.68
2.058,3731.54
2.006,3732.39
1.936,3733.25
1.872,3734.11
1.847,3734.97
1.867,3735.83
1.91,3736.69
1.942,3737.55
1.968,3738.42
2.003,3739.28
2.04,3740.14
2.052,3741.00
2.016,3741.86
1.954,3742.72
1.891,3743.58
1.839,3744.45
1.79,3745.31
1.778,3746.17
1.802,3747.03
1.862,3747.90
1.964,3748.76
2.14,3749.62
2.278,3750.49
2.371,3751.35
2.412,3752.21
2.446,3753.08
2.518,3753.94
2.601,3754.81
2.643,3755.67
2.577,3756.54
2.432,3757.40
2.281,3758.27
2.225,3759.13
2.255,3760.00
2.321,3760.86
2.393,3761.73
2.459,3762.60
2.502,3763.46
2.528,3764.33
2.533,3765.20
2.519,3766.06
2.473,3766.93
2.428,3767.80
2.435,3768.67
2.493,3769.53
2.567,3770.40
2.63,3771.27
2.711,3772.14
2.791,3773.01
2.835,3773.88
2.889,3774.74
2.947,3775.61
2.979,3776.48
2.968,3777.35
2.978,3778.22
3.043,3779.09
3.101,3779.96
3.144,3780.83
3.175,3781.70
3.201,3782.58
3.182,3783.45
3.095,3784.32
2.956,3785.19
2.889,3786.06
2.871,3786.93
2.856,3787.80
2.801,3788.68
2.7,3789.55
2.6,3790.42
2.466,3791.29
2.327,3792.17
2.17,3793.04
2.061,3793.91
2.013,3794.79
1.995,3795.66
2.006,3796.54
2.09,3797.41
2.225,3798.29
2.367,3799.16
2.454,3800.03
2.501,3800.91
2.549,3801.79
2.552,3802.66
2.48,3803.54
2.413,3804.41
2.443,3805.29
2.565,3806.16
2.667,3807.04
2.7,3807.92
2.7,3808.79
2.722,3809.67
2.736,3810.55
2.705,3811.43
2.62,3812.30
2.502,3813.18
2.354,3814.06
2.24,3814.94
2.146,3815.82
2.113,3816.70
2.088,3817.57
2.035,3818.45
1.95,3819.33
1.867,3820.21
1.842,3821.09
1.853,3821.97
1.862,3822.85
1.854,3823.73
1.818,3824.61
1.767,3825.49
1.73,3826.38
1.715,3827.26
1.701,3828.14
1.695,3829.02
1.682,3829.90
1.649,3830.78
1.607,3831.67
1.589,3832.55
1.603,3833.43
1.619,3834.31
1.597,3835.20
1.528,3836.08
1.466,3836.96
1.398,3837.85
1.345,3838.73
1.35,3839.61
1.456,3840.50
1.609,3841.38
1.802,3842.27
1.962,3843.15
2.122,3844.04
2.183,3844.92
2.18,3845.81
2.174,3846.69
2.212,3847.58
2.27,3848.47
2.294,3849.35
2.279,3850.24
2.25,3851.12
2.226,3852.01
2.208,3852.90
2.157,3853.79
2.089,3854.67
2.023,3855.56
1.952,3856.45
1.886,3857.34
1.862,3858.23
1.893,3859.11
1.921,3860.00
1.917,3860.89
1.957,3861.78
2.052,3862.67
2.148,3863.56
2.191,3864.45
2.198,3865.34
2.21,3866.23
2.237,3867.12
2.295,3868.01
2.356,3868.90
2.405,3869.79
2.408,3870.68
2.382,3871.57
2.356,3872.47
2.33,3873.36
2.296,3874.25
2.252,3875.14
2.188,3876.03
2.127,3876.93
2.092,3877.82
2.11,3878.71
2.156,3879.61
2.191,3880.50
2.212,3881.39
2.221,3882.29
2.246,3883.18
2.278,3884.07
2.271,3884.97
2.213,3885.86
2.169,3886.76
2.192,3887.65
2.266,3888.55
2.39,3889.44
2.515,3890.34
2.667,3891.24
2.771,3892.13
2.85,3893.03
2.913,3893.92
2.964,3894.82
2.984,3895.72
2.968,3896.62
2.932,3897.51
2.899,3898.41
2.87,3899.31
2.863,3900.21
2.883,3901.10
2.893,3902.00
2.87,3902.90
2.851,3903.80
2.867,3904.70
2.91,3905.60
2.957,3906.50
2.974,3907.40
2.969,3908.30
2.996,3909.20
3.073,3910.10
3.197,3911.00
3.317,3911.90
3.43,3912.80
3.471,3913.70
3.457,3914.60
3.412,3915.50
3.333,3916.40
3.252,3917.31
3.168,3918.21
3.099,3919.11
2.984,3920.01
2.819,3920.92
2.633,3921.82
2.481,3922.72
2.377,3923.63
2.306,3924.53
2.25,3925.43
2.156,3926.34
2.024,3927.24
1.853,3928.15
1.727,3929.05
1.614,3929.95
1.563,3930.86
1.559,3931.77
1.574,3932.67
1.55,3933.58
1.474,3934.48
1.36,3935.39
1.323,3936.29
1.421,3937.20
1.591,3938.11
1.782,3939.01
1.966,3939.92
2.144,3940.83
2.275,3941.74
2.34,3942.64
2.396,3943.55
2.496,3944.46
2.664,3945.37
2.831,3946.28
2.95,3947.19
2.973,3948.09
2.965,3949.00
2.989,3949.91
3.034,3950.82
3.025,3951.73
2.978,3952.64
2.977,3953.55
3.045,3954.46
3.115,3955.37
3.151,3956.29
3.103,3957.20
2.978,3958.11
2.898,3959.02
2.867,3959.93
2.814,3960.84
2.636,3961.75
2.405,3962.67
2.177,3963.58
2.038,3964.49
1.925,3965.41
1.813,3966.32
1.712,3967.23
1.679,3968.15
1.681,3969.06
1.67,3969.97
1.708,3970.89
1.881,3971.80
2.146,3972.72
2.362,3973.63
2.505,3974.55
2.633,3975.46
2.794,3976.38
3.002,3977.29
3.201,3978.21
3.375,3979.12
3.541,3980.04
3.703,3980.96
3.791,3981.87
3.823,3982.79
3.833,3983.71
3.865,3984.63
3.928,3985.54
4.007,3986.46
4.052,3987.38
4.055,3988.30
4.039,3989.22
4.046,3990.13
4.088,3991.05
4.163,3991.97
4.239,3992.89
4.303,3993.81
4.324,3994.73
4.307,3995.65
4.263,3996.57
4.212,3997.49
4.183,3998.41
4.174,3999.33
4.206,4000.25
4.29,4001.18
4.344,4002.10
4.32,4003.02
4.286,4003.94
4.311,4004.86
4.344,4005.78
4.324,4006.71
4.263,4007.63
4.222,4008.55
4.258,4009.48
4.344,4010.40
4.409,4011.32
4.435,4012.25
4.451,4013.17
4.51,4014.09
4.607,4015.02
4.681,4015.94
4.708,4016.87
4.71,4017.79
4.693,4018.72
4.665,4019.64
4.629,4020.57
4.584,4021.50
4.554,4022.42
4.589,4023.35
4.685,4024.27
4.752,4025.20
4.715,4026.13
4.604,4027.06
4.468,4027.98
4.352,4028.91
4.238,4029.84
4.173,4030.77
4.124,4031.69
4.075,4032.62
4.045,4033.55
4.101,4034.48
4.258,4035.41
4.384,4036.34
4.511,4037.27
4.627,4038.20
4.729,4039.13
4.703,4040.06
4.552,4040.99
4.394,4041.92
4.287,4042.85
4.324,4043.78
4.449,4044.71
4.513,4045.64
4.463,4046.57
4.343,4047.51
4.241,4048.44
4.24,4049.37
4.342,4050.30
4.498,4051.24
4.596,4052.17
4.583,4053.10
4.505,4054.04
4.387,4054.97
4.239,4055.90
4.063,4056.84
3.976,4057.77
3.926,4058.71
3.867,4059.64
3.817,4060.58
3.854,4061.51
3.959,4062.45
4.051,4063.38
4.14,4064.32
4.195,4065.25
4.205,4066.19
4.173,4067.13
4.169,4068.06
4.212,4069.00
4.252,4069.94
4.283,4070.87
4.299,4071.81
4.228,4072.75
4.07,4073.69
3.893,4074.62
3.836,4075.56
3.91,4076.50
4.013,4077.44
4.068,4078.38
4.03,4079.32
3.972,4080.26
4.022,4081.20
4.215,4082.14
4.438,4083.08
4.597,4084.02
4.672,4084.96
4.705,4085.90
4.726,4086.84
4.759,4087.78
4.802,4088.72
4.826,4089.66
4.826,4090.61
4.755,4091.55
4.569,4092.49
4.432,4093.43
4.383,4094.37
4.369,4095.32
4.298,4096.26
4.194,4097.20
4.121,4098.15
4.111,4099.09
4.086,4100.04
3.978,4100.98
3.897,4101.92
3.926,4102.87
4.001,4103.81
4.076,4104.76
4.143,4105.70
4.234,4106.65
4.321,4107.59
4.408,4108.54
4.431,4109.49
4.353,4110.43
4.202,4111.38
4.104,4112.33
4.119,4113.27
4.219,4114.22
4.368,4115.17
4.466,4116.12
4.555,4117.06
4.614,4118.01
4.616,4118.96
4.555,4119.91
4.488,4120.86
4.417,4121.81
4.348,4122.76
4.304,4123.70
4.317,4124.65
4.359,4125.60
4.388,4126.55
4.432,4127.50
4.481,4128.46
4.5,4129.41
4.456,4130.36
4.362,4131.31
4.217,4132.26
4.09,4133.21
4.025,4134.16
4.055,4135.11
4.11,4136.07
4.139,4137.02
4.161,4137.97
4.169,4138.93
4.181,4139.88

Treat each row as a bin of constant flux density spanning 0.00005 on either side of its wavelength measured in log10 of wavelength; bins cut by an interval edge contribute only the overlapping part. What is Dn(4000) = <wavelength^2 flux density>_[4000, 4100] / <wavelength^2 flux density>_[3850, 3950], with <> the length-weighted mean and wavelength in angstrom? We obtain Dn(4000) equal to 1.9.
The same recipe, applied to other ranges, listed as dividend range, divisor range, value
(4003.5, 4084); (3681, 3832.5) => 2.07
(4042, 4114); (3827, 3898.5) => 2.23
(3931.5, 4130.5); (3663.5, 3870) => 1.88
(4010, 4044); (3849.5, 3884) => 2.24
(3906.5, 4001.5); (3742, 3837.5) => 1.34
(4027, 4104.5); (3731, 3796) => 2.06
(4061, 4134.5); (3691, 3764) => 2.17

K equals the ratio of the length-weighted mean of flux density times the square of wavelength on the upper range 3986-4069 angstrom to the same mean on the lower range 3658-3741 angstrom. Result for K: 2.0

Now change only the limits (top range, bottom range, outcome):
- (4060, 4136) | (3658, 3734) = 2.03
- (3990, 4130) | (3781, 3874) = 2.24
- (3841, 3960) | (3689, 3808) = 1.07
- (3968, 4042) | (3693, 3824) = 1.87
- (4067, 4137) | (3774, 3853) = 2.20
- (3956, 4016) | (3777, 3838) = 1.67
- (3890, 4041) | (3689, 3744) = 1.53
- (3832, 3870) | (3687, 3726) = 0.79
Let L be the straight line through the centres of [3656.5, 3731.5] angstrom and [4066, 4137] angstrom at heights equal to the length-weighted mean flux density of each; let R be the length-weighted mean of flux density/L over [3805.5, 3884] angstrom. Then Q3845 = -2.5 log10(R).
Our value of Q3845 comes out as 0.49 mag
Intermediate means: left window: 2.63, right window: 4.3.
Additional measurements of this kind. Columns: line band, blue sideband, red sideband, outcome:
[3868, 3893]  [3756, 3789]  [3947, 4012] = 0.31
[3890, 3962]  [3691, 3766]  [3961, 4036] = 0.27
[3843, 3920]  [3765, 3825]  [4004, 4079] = 0.25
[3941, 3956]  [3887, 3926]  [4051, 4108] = 0.15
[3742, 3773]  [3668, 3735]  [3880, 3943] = 0.11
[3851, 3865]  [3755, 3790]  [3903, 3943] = 0.25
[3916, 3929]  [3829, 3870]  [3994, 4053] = 0.15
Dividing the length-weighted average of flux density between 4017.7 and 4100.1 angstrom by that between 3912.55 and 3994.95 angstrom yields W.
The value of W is 1.59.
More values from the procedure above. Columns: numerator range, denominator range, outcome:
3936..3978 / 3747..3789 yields 0.93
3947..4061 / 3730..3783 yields 1.61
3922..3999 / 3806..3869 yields 1.37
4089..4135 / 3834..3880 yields 2.12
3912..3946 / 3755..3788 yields 0.85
